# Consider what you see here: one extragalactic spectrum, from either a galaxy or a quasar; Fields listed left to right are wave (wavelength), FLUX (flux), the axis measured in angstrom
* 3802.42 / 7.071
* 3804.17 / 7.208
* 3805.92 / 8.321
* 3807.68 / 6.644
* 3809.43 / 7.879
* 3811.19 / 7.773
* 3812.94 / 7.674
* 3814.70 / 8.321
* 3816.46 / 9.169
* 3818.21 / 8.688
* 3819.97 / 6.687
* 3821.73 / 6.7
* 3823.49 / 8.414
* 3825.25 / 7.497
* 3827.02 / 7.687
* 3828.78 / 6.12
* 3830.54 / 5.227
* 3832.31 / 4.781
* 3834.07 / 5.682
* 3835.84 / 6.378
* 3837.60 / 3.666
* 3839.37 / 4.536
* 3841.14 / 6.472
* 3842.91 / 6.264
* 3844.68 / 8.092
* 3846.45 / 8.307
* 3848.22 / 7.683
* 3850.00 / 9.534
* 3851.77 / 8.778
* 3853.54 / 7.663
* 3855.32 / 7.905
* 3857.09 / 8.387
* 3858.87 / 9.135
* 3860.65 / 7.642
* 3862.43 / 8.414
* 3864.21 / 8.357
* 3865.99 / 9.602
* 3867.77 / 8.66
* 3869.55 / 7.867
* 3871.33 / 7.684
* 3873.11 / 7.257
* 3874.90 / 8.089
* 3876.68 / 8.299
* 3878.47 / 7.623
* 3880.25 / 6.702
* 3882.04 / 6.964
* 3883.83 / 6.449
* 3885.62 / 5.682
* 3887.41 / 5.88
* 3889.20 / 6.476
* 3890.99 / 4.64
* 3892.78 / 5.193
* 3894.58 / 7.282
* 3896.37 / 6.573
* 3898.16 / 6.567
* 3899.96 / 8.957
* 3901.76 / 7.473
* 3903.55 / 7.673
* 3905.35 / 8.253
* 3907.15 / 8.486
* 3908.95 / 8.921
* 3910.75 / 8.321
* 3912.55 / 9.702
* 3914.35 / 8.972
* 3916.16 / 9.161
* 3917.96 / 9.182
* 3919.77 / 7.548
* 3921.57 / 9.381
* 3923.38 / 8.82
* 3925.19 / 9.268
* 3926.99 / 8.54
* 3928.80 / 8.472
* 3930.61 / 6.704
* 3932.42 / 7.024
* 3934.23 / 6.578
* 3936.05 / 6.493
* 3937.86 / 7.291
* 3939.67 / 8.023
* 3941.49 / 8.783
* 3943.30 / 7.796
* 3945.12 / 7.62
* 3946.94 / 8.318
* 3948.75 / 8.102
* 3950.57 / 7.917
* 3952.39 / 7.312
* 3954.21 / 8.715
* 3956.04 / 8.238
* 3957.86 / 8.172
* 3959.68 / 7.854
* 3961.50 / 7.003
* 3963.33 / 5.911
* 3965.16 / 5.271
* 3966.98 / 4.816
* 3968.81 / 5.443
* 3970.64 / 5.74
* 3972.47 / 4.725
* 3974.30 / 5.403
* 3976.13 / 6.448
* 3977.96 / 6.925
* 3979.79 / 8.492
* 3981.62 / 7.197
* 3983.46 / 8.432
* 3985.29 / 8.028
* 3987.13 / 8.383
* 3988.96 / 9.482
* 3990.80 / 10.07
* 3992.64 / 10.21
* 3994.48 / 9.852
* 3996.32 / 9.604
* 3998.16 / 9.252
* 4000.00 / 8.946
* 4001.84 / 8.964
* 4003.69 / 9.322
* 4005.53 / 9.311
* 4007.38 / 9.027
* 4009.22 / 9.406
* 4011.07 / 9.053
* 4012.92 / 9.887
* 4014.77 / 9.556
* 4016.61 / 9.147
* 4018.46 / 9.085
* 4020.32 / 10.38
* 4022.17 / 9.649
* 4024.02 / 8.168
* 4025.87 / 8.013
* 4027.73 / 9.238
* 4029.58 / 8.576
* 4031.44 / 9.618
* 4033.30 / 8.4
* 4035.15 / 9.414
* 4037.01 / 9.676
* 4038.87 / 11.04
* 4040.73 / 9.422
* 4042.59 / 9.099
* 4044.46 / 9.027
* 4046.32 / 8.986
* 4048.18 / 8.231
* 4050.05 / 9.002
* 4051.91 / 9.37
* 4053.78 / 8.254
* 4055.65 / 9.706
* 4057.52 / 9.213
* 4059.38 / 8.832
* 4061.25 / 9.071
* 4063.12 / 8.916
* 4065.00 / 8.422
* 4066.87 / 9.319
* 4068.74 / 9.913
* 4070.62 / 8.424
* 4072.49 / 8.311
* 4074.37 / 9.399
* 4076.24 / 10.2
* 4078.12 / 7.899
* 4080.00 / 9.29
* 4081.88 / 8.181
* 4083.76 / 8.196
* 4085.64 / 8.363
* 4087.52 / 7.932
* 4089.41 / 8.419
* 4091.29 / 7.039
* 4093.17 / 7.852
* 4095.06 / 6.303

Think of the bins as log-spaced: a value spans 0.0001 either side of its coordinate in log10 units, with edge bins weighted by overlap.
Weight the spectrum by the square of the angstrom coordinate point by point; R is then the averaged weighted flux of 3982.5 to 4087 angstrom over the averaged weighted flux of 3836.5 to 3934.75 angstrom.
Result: 1.28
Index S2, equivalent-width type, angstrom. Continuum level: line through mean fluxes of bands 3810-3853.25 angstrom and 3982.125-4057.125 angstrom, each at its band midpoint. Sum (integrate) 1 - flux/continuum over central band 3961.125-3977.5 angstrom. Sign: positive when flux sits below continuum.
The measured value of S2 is 5.7 angstrom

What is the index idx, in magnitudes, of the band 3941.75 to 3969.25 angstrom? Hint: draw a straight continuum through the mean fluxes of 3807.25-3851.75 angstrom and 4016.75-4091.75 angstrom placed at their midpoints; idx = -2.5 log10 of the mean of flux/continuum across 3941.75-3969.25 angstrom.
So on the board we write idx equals 0.12 mag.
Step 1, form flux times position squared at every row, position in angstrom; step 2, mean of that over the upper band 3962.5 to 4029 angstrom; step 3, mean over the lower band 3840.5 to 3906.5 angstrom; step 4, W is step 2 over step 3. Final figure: 1.2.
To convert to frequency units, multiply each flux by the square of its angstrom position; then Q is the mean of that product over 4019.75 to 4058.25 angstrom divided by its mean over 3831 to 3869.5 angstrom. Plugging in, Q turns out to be 1.4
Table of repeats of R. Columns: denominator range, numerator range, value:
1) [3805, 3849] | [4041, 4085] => 1.44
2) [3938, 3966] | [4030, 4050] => 1.26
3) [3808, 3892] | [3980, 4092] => 1.36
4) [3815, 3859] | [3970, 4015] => 1.28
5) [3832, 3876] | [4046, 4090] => 1.31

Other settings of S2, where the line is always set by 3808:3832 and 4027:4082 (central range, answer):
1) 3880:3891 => 2.4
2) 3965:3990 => 5.0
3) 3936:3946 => 0.6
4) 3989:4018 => -2.3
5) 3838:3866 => -0.5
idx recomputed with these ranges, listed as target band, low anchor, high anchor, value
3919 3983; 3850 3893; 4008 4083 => 0.13 mag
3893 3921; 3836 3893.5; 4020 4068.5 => -0.06 mag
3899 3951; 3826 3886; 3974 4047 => -0.02 mag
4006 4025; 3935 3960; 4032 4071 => -0.07 mag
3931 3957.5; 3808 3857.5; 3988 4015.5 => 0.13 mag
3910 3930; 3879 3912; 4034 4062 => -0.19 mag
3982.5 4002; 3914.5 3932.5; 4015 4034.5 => -0.04 mag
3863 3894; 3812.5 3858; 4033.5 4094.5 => 0.05 mag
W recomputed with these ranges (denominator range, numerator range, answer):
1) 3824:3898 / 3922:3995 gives 1.12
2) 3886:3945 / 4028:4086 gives 1.25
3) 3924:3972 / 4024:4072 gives 1.30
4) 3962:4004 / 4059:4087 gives 1.20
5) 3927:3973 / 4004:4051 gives 1.34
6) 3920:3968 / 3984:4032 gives 1.25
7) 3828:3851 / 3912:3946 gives 1.34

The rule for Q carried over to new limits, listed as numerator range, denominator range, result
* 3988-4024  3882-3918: 1.34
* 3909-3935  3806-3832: 1.20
